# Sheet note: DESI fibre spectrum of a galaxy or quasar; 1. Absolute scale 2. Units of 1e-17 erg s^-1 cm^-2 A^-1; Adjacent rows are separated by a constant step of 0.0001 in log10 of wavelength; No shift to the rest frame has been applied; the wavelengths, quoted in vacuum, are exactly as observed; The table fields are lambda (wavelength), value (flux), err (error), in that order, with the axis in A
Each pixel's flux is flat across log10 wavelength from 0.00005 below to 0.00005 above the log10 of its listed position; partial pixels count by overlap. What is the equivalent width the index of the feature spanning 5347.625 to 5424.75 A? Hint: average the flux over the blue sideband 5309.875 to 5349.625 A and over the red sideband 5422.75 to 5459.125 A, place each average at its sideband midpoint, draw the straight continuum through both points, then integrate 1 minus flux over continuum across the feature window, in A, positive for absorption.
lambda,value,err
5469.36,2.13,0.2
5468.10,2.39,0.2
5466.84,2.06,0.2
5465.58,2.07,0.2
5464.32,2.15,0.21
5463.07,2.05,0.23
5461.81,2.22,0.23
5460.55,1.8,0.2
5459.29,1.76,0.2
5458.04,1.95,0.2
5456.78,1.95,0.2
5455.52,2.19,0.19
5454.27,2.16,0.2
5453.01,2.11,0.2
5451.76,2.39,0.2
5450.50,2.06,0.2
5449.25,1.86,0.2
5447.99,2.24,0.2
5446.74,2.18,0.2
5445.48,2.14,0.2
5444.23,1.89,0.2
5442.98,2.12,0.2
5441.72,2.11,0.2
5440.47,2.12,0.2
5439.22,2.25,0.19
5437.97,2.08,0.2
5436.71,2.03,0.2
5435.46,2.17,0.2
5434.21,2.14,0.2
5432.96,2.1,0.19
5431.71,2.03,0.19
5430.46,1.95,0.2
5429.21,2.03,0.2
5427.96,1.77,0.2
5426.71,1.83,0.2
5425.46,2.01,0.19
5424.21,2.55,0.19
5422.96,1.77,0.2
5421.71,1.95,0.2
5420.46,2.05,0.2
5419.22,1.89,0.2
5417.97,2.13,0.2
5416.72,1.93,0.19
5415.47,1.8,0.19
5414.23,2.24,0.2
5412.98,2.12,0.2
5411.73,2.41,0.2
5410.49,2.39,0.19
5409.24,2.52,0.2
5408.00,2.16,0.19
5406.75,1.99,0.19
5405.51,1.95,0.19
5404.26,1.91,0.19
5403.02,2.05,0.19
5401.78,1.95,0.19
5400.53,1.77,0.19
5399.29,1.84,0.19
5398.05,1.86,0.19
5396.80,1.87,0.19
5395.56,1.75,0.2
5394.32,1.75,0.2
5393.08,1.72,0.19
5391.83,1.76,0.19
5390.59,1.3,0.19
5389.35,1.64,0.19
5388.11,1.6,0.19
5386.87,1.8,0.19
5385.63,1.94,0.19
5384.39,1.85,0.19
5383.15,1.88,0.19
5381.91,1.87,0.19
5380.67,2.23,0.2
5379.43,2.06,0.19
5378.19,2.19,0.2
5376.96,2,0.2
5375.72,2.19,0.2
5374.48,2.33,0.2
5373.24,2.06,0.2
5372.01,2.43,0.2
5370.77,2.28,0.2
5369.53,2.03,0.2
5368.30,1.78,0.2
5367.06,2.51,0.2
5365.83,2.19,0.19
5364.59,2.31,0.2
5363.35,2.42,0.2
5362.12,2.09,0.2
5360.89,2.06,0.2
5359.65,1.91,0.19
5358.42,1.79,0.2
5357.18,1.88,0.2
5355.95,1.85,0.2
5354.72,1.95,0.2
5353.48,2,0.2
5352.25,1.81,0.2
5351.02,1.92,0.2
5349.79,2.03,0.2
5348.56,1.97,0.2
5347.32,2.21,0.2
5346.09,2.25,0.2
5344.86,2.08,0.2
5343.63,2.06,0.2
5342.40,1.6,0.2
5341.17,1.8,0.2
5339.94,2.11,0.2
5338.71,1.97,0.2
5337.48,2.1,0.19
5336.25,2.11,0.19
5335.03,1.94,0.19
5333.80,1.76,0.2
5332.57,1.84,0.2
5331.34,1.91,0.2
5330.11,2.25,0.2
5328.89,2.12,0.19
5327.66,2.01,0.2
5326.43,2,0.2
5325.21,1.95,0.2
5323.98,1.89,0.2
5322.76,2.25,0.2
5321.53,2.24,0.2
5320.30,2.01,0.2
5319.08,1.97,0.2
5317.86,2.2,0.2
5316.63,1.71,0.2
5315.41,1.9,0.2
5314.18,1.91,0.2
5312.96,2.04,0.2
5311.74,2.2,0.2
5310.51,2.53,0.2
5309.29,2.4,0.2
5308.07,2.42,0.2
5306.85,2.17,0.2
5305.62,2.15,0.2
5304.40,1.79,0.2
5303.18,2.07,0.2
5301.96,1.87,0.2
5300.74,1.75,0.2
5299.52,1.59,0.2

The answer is 1.8 A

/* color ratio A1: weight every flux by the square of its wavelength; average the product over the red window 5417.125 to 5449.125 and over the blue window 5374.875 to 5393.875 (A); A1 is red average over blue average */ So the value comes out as 1.1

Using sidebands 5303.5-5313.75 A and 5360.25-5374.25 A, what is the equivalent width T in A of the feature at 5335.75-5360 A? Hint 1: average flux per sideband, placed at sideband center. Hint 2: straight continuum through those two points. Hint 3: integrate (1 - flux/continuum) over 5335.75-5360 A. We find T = 2.5 A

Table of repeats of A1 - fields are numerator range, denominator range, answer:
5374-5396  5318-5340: 0.95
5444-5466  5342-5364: 1.08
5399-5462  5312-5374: 1.05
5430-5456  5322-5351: 1.09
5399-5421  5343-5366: 1.03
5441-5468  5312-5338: 1.08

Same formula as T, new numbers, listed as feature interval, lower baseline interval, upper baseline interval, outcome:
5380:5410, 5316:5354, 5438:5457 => 2.8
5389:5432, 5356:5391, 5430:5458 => 2.1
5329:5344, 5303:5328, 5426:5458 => 0.9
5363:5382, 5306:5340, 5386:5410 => -2.5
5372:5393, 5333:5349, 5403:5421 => 1.3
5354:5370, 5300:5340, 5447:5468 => 0.0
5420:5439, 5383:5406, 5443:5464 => -0.8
